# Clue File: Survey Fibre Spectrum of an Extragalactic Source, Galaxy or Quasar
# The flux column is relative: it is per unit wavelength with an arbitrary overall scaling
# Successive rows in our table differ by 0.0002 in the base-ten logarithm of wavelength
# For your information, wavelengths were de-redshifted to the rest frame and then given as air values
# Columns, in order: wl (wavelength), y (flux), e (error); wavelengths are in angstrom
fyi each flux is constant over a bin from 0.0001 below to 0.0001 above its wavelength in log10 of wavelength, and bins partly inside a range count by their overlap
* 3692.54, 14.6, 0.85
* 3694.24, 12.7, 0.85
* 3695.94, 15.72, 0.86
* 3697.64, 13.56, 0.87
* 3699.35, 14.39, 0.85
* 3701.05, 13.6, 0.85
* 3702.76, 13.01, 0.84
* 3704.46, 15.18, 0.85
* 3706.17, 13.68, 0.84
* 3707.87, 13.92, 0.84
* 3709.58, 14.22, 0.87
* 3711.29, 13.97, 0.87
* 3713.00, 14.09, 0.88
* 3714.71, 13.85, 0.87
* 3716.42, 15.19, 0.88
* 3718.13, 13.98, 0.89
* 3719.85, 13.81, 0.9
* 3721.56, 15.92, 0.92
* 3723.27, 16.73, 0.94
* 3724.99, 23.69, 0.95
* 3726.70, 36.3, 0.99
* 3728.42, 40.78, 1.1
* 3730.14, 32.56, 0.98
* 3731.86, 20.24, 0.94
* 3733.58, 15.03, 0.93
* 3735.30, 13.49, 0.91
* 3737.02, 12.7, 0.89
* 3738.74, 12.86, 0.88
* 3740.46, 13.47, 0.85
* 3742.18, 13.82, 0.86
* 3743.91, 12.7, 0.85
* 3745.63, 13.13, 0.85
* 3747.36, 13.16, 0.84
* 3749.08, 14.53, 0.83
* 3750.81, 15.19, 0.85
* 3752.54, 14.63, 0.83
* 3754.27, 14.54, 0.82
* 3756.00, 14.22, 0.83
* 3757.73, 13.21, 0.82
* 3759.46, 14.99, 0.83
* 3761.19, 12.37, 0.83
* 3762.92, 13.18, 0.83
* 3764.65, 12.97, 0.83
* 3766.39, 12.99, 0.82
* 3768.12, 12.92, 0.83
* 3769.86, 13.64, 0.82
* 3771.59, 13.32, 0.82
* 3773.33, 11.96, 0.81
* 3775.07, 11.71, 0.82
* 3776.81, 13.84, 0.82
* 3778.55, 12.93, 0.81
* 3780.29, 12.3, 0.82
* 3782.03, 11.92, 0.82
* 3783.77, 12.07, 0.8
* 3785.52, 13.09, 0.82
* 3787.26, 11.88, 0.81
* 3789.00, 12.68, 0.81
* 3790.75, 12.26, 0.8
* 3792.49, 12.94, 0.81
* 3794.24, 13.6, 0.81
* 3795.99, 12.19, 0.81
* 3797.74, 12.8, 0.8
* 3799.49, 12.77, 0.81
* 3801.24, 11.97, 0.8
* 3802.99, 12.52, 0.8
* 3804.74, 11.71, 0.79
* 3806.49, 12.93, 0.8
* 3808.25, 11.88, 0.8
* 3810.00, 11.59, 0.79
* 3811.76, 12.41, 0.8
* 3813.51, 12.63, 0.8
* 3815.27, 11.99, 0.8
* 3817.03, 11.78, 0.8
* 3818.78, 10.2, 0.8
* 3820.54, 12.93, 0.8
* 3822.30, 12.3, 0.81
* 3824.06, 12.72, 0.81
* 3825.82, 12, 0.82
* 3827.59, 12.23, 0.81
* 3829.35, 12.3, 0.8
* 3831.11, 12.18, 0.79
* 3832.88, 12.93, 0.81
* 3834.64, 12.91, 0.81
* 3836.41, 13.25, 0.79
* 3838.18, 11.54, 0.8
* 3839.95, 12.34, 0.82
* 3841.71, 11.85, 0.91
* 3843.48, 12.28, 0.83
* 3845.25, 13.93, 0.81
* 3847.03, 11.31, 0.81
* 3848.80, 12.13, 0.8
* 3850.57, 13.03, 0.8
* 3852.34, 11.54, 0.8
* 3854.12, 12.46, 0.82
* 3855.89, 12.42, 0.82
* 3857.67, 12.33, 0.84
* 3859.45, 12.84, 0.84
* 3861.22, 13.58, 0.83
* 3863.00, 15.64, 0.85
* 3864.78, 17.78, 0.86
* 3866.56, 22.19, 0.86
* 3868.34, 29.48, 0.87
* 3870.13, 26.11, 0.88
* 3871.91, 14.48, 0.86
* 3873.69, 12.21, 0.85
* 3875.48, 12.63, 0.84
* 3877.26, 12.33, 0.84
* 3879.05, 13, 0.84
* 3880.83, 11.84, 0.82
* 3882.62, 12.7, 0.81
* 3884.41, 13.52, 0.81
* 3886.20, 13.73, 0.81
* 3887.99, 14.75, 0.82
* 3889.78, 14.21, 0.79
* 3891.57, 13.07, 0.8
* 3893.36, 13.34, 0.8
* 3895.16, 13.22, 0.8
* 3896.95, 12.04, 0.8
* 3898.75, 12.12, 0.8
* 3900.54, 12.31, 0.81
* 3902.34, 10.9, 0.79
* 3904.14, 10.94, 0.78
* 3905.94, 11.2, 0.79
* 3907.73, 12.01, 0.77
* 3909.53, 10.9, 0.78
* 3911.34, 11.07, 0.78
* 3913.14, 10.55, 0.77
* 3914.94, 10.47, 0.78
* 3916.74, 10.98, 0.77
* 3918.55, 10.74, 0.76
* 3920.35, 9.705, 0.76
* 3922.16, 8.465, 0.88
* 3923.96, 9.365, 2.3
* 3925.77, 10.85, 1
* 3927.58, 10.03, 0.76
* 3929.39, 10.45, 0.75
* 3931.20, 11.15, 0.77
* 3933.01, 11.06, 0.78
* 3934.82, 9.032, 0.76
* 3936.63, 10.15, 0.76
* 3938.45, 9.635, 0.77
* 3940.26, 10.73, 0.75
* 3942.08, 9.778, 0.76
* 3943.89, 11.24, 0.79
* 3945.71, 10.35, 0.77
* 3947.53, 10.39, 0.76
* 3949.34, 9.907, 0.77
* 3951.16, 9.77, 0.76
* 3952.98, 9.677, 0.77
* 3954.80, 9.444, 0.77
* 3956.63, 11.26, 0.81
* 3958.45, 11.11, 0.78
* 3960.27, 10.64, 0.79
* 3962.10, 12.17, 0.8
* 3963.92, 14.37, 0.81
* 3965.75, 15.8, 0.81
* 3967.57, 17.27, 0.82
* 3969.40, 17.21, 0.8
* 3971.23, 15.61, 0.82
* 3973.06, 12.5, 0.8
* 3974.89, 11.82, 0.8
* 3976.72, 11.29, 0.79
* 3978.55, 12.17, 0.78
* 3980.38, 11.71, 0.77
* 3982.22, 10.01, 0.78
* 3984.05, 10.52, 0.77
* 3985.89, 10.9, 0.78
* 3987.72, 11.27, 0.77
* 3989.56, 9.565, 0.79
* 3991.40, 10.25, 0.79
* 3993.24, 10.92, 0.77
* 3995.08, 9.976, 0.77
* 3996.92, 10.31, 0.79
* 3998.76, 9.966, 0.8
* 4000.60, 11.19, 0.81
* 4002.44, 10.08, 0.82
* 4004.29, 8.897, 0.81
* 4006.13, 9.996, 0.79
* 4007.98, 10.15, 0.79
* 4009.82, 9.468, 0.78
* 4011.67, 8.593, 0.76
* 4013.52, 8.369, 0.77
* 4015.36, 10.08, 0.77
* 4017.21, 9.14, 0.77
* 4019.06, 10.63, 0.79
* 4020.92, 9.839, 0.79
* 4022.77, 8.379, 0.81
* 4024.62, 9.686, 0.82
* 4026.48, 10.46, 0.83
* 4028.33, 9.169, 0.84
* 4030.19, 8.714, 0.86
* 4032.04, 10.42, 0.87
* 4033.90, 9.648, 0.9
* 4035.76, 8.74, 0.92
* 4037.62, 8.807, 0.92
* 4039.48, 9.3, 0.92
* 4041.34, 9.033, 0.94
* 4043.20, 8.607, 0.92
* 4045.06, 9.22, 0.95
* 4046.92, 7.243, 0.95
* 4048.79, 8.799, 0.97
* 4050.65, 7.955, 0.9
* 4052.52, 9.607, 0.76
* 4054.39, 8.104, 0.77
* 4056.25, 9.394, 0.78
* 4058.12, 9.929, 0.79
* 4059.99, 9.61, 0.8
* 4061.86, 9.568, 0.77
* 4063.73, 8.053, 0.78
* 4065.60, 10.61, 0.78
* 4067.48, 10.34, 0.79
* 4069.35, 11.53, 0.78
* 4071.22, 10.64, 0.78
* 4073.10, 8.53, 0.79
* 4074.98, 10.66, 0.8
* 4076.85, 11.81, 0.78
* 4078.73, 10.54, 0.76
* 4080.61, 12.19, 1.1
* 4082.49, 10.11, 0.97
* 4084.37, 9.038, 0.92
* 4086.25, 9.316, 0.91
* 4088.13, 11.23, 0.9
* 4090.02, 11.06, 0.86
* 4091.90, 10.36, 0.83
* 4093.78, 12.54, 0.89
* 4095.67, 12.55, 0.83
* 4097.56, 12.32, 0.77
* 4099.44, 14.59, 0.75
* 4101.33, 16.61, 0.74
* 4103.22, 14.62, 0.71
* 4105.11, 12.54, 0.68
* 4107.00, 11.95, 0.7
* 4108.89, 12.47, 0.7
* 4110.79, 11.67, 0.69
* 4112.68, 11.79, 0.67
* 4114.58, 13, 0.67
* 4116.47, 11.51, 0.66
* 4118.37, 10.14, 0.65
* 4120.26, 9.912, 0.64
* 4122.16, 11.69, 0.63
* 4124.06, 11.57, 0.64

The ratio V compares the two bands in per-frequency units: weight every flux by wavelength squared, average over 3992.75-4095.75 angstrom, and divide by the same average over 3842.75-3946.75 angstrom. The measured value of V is 0.84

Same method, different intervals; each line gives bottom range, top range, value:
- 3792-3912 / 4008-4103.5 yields 0.85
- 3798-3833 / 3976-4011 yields 0.94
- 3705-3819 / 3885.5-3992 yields 0.87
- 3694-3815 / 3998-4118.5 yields 0.83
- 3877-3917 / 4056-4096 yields 0.93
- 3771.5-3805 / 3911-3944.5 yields 0.88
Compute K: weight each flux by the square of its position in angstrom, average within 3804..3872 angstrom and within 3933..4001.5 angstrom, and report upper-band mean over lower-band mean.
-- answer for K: 0.89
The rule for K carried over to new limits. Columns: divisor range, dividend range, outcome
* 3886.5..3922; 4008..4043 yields 0.85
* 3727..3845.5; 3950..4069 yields 0.85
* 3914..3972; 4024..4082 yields 0.90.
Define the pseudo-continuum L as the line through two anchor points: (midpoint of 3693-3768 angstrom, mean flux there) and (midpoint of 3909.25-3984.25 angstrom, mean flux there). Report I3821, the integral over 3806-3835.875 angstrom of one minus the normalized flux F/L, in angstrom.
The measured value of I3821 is 3.64 angstrom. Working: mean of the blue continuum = 15.9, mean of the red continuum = 11.2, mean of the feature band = 12.2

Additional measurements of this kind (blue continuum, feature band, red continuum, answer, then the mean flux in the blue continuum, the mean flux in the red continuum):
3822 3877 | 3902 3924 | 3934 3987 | 3.6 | 14.1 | 11.6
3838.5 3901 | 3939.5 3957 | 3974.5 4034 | 2.3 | 14.1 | 10.1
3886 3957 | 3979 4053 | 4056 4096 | 6.9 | 11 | 10.4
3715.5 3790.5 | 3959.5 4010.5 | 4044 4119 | 2.4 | 15.5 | 10.8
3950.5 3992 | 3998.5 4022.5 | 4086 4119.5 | 4.8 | 12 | 12.3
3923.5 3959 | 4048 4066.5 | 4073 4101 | 3.2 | 10.3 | 11.3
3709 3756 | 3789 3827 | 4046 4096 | 8.0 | 17.2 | 10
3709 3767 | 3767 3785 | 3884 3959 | 3.1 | 16.4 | 11.1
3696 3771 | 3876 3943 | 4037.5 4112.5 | 9.0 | 15.9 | 10.6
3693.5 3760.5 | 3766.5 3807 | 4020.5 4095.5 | 6.6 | 16.2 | 9.75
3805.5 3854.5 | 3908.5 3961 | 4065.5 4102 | 6.9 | 12.3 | 11.3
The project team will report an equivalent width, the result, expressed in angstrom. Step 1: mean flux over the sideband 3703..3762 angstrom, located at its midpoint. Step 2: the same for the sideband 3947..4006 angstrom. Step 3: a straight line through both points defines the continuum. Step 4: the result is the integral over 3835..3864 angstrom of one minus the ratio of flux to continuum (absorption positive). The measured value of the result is 2.9 angstrom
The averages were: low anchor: 16.5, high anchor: 11.5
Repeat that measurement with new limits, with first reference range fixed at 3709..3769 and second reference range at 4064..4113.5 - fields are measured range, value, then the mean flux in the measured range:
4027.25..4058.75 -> 8.28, 8.98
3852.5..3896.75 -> -1.24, 14.9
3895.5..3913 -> 3.19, 11.5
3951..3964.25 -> 2.34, 11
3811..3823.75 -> 2.67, 12.1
